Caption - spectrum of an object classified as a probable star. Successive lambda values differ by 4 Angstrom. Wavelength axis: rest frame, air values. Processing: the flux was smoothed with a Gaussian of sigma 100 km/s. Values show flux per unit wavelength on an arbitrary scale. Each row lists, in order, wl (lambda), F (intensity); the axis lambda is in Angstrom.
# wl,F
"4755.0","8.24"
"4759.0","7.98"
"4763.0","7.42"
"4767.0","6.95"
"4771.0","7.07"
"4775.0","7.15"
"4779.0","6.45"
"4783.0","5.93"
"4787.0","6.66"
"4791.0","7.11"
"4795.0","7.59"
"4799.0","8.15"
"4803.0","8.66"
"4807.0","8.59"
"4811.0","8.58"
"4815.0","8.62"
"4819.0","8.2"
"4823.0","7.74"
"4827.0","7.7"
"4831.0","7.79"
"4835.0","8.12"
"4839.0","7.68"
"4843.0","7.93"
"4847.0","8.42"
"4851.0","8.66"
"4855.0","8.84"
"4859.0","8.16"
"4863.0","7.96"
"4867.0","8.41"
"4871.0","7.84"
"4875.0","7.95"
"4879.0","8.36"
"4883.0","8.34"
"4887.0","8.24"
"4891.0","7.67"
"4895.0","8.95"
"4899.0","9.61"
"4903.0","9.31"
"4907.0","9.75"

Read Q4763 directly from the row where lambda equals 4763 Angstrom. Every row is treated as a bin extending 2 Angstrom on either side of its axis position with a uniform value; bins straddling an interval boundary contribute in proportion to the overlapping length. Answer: 7.42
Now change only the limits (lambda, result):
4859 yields 8.16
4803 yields 8.66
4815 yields 8.62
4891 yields 7.67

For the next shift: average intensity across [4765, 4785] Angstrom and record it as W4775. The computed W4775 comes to 6.71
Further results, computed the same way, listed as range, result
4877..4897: 8.31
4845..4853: 8.54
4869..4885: 8.12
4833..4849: 8.04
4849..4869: 8.41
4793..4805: 8.13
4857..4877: 8.06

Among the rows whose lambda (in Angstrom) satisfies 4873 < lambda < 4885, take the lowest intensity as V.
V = 7.95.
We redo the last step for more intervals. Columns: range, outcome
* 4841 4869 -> 7.93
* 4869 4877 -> 7.84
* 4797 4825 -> 7.74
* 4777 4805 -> 5.93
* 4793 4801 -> 7.59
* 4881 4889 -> 8.24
